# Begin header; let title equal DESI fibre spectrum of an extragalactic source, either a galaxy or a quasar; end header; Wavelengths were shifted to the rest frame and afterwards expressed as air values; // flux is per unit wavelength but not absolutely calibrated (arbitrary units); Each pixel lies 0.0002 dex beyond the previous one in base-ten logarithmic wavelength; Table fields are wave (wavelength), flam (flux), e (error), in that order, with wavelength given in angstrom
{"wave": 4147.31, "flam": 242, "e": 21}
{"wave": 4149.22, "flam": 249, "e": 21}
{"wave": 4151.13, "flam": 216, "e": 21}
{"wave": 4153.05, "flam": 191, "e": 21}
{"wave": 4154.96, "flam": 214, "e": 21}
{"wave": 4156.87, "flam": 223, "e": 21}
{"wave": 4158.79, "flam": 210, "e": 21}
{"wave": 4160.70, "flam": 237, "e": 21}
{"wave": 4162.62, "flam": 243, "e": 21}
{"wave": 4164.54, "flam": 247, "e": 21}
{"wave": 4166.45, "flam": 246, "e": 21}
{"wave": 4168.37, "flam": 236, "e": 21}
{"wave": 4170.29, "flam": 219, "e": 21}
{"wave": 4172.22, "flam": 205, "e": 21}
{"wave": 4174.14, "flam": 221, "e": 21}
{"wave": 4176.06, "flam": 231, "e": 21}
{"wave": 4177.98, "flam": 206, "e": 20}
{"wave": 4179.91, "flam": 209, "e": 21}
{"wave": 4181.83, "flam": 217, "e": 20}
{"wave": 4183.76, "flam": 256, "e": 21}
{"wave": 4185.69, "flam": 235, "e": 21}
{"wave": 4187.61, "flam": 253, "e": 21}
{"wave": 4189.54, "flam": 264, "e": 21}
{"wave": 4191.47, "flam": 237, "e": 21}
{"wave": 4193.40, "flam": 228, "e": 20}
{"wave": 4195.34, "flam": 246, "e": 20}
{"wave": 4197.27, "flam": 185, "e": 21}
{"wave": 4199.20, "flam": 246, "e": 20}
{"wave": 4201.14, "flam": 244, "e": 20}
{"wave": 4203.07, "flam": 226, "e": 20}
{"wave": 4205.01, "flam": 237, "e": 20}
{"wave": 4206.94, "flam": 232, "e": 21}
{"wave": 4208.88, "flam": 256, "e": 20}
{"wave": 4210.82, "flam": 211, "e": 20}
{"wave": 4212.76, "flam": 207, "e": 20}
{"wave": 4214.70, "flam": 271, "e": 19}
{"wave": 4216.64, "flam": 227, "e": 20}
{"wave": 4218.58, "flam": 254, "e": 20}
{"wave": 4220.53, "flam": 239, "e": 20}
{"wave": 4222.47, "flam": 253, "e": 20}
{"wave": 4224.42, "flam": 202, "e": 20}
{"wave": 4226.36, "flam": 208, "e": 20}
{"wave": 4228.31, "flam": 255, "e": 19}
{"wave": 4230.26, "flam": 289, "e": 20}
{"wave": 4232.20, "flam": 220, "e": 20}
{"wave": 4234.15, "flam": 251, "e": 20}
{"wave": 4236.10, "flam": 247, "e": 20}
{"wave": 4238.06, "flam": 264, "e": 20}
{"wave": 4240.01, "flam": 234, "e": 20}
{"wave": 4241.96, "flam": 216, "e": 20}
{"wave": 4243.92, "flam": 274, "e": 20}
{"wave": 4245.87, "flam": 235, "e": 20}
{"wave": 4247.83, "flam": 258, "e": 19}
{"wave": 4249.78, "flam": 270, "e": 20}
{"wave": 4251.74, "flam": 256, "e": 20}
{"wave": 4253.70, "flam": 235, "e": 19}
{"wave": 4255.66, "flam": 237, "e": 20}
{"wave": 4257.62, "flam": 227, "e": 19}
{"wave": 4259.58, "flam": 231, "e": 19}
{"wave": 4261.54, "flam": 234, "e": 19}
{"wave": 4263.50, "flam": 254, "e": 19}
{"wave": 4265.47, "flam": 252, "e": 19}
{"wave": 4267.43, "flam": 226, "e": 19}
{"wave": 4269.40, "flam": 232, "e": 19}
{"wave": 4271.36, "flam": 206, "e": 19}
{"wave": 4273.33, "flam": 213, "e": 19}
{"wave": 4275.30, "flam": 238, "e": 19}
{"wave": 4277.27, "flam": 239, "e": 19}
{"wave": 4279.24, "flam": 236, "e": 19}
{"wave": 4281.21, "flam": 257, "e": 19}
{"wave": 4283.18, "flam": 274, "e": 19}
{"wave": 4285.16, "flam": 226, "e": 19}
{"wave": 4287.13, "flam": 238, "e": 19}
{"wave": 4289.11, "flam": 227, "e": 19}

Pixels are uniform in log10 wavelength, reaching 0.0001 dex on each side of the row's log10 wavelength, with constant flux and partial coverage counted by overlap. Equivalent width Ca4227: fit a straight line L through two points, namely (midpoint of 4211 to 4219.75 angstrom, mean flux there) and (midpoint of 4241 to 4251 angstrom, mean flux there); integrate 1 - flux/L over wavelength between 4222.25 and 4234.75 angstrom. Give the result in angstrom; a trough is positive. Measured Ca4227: 0.2 angstrom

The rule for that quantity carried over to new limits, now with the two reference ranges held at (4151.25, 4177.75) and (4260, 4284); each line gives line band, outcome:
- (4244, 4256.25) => -0.81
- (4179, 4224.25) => -1.34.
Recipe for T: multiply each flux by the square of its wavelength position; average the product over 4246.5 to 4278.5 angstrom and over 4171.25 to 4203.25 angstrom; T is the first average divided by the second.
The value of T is 1.07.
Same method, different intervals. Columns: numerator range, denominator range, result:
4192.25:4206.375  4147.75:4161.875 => 1.06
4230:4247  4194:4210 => 1.07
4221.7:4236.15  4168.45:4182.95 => 1.13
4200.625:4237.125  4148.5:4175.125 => 1.09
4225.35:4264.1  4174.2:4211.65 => 1.08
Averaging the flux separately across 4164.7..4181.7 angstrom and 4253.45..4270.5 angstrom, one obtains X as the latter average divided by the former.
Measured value 1.1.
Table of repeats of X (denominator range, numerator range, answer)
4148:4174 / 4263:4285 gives 1.05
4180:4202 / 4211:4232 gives 1.01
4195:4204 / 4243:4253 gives 1.13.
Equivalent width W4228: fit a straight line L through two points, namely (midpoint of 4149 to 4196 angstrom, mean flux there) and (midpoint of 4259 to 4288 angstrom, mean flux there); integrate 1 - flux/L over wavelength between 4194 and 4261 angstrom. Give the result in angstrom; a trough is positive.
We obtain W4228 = -1.69 angstrom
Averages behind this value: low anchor 229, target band 239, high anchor 237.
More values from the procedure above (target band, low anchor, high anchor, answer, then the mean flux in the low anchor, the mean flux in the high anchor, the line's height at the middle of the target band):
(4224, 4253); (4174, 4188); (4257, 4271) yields -1.6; 228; 236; 233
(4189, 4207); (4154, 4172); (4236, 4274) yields 0.0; 229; 240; 234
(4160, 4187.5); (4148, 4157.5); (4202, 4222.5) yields -0.5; 219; 237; 225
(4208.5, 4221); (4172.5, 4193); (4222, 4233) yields -0.1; 232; 238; 236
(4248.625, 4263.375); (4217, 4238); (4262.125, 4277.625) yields -0.4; 242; 232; 236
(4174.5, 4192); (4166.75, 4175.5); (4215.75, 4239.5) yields -0.5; 223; 242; 227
